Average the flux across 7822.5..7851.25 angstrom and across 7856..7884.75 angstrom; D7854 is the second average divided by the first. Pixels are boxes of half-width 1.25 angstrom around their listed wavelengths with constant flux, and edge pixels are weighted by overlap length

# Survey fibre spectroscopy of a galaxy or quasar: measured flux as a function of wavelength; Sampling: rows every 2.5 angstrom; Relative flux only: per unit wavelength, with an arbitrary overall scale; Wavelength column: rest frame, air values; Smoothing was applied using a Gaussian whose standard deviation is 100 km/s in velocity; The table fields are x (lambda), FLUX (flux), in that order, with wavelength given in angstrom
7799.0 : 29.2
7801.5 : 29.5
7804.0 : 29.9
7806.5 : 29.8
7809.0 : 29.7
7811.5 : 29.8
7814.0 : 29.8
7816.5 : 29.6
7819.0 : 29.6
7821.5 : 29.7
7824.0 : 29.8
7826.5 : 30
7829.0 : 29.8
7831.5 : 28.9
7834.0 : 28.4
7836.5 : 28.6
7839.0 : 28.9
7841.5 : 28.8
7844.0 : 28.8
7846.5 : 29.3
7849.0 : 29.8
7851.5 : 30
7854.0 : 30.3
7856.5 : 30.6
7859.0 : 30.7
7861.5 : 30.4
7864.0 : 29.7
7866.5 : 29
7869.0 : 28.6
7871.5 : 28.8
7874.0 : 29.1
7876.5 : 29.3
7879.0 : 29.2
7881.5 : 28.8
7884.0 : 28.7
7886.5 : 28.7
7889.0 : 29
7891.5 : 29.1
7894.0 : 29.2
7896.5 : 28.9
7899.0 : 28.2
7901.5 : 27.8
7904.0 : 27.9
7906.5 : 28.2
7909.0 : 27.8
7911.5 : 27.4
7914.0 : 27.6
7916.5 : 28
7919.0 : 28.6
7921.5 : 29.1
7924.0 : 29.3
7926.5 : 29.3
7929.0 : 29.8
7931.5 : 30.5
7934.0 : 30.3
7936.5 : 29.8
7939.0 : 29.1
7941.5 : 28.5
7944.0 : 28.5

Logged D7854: 1.0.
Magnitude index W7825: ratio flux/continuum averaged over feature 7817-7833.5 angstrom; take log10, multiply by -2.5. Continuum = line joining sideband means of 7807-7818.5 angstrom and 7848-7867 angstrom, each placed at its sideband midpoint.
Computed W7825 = 0.01 mag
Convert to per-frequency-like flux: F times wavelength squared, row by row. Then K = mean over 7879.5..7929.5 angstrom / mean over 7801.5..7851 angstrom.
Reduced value 0.99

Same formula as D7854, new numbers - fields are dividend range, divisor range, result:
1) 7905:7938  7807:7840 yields 0.98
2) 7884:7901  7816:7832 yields 0.97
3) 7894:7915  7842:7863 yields 0.94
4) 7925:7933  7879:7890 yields 1.04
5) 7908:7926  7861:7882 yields 0.97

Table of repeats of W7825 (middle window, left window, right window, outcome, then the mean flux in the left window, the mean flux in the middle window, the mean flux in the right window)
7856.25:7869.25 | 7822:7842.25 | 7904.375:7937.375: -0.029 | 29.2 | 29.9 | 28.9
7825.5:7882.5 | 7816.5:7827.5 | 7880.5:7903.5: -0.005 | 29.8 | 29.4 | 28.7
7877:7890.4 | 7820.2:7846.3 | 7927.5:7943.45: 0.018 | 29.2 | 28.9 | 29.6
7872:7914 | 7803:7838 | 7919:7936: 0.039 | 29.5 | 28.6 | 29.6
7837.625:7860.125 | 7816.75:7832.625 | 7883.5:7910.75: -0.016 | 29.6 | 29.7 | 28.5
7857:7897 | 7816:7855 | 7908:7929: -0.011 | 29.4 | 29.2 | 28.5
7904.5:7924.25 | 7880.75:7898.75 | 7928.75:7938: 0.052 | 28.9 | 28.2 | 30.1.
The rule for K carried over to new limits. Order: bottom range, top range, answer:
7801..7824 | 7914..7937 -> 1.01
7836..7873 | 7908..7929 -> 0.98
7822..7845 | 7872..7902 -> 1.00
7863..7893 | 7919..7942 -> 1.03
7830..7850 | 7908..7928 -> 1.00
